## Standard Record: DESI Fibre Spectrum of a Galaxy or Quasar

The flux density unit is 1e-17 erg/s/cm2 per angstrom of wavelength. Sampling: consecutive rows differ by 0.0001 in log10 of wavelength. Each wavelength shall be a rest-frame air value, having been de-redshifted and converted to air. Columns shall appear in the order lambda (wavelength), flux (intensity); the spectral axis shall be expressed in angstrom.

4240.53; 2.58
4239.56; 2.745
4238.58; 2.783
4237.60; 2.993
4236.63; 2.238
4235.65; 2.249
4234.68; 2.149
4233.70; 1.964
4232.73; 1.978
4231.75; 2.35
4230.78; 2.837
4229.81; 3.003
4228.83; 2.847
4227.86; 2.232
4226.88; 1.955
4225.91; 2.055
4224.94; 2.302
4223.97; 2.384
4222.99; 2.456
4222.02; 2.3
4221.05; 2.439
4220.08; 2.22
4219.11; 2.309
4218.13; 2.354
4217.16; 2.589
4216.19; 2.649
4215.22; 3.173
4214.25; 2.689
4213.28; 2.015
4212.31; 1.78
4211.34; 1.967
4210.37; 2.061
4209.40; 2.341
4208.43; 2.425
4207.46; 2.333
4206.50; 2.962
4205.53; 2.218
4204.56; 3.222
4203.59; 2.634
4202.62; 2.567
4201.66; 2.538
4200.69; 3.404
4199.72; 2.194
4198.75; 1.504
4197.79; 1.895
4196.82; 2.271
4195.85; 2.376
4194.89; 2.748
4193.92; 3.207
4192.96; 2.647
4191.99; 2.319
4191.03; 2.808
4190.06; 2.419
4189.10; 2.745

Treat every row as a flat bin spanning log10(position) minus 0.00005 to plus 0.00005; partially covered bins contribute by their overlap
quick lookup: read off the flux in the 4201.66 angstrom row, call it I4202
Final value 2.538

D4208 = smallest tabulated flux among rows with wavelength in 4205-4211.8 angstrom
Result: 1.967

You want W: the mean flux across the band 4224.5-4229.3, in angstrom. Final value 2.28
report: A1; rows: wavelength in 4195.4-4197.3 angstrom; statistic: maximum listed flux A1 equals 2.376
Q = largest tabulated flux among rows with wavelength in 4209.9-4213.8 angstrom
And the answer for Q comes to 2.061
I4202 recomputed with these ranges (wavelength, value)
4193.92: 3.207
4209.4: 2.341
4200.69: 3.404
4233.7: 1.964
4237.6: 2.993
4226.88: 1.955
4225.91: 2.055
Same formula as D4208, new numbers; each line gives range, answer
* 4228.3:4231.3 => 2.837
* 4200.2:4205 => 2.538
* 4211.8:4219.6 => 1.78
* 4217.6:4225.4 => 2.22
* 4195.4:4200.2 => 1.504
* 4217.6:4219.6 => 2.309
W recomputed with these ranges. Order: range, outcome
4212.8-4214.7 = 2.35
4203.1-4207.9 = 2.68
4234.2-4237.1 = 2.21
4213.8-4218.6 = 2.69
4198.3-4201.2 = 2.37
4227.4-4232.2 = 2.66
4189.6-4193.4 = 2.54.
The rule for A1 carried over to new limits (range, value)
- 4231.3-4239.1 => 2.993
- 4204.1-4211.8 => 3.222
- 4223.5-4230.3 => 3.003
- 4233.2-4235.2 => 2.149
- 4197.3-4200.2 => 2.194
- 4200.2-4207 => 3.404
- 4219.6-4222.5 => 2.439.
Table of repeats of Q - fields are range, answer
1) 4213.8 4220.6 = 3.173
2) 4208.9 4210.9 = 2.341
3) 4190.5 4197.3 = 3.207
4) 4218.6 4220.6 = 2.309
